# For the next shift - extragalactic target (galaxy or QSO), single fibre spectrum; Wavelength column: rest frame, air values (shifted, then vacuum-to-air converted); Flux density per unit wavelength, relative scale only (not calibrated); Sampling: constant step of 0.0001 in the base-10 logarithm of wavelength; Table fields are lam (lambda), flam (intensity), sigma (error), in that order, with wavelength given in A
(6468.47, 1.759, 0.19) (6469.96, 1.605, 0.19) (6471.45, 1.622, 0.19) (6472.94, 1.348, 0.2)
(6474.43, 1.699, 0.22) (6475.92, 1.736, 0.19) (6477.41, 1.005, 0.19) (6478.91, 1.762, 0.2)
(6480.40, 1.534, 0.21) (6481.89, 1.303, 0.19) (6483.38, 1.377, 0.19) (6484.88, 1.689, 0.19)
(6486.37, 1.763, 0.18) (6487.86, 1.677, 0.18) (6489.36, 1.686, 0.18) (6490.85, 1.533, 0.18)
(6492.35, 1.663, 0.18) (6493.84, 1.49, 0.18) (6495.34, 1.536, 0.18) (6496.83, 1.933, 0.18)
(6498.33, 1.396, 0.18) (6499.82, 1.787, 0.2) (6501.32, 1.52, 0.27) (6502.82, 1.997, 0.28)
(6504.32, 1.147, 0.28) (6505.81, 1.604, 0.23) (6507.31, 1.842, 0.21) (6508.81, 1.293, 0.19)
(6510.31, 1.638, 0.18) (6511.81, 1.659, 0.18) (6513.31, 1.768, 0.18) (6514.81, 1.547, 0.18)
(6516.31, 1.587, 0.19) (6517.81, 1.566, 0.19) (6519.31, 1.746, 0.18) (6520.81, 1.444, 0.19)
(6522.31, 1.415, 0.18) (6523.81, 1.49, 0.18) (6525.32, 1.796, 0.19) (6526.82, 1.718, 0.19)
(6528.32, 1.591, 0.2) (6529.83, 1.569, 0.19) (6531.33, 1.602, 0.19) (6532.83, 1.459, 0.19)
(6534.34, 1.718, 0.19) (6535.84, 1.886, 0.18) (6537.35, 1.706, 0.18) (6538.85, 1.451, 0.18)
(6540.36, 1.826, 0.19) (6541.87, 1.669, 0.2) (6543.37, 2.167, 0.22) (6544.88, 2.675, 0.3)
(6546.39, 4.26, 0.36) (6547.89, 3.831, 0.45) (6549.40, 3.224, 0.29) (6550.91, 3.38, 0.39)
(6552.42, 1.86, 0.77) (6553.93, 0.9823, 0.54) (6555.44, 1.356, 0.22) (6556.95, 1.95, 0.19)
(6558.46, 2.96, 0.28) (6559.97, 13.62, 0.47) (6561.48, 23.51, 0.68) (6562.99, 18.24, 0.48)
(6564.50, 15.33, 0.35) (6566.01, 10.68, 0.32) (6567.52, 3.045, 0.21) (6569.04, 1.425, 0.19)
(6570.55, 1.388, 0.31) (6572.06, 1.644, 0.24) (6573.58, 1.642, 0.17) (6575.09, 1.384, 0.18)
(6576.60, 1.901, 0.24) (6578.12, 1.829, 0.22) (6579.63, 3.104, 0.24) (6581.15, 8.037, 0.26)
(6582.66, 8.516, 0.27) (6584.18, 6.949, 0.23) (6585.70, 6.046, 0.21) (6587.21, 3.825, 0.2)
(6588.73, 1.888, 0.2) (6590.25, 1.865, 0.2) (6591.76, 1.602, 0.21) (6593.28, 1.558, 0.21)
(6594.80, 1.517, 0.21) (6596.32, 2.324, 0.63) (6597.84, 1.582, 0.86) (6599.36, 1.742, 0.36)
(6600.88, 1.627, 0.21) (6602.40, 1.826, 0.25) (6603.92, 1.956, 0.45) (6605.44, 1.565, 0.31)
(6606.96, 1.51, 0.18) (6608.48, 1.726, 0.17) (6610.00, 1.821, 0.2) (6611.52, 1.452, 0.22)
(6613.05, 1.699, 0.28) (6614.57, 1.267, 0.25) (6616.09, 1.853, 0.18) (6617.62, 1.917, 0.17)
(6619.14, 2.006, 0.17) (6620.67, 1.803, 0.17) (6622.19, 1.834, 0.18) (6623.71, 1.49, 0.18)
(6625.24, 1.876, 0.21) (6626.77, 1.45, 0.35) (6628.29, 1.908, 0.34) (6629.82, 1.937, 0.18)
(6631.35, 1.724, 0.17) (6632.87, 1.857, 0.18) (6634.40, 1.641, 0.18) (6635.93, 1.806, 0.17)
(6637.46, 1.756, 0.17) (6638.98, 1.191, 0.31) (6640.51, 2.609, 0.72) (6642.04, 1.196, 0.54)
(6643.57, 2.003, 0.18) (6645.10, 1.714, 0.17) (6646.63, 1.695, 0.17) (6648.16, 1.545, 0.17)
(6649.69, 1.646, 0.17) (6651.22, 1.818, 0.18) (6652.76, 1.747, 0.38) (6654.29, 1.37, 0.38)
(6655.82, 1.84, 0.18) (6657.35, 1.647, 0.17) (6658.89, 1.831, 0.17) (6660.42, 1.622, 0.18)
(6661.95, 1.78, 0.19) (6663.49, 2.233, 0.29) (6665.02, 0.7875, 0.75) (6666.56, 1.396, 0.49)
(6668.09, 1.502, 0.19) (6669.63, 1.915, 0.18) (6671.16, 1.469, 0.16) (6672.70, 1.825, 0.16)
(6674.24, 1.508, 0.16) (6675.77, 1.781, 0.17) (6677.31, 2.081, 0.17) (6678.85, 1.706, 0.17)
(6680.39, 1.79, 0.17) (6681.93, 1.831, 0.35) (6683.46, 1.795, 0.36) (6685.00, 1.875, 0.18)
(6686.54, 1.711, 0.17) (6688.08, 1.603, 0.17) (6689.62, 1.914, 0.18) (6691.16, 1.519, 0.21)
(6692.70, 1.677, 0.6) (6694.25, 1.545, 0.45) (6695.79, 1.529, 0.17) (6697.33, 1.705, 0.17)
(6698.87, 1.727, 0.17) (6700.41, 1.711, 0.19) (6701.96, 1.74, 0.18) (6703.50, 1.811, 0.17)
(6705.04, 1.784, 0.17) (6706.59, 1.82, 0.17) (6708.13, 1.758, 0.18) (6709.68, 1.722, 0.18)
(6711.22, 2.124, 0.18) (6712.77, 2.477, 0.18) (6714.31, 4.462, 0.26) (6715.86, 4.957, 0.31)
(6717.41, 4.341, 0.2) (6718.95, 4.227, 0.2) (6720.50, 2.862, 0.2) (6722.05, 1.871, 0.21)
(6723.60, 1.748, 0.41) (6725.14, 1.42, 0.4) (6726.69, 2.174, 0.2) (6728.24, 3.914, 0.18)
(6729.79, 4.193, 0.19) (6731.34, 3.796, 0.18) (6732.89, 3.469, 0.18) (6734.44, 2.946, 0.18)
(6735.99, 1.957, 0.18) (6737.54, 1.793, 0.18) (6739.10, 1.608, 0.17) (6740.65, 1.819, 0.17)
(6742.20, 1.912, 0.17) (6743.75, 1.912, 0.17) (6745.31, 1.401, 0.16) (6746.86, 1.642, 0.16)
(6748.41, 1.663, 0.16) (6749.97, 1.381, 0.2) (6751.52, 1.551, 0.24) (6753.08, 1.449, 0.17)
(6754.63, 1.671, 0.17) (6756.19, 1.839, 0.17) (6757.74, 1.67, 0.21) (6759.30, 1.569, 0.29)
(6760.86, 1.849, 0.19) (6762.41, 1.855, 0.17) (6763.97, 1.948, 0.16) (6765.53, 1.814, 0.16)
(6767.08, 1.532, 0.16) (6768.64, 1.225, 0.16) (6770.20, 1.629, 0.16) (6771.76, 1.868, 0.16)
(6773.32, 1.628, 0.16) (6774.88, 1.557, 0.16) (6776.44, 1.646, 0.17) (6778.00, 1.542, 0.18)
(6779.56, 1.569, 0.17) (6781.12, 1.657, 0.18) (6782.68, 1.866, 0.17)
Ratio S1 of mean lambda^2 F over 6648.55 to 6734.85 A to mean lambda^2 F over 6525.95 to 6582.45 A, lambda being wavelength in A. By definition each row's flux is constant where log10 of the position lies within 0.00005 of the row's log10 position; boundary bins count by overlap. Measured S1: 0.53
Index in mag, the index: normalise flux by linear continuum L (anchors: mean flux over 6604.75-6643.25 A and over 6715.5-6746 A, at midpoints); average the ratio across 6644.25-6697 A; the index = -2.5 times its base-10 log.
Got 0.257 mag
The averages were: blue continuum 1.72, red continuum 2.69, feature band 1.68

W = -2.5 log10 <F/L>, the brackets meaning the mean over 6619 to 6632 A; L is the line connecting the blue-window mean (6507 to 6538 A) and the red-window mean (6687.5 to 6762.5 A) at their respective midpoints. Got 0.08 mag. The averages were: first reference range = 1.62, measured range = 1.77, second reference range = 2.19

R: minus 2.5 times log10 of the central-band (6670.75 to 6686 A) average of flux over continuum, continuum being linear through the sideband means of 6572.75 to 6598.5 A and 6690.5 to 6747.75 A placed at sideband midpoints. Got 0.429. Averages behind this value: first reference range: 3.27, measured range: 1.77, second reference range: 2.35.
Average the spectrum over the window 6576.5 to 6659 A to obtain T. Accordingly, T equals 2.21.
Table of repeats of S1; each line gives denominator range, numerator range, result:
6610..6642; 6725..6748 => 1.43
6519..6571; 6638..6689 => 0.43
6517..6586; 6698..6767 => 0.59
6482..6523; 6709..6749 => 1.76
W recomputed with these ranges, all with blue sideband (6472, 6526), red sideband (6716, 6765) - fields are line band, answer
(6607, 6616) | 0.184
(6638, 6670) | 0.210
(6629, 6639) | 0.133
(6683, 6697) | 0.254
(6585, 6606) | -0.189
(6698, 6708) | 0.222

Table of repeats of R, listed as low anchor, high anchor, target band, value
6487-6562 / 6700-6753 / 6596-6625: 0.37 mag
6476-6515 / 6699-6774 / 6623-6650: 0.13 mag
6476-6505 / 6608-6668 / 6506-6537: -0.01 mag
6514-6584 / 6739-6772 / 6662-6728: 0.10 mag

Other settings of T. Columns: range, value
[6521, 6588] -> 4.15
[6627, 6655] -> 1.73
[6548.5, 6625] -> 3.77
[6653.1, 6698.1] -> 1.68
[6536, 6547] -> 2.2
